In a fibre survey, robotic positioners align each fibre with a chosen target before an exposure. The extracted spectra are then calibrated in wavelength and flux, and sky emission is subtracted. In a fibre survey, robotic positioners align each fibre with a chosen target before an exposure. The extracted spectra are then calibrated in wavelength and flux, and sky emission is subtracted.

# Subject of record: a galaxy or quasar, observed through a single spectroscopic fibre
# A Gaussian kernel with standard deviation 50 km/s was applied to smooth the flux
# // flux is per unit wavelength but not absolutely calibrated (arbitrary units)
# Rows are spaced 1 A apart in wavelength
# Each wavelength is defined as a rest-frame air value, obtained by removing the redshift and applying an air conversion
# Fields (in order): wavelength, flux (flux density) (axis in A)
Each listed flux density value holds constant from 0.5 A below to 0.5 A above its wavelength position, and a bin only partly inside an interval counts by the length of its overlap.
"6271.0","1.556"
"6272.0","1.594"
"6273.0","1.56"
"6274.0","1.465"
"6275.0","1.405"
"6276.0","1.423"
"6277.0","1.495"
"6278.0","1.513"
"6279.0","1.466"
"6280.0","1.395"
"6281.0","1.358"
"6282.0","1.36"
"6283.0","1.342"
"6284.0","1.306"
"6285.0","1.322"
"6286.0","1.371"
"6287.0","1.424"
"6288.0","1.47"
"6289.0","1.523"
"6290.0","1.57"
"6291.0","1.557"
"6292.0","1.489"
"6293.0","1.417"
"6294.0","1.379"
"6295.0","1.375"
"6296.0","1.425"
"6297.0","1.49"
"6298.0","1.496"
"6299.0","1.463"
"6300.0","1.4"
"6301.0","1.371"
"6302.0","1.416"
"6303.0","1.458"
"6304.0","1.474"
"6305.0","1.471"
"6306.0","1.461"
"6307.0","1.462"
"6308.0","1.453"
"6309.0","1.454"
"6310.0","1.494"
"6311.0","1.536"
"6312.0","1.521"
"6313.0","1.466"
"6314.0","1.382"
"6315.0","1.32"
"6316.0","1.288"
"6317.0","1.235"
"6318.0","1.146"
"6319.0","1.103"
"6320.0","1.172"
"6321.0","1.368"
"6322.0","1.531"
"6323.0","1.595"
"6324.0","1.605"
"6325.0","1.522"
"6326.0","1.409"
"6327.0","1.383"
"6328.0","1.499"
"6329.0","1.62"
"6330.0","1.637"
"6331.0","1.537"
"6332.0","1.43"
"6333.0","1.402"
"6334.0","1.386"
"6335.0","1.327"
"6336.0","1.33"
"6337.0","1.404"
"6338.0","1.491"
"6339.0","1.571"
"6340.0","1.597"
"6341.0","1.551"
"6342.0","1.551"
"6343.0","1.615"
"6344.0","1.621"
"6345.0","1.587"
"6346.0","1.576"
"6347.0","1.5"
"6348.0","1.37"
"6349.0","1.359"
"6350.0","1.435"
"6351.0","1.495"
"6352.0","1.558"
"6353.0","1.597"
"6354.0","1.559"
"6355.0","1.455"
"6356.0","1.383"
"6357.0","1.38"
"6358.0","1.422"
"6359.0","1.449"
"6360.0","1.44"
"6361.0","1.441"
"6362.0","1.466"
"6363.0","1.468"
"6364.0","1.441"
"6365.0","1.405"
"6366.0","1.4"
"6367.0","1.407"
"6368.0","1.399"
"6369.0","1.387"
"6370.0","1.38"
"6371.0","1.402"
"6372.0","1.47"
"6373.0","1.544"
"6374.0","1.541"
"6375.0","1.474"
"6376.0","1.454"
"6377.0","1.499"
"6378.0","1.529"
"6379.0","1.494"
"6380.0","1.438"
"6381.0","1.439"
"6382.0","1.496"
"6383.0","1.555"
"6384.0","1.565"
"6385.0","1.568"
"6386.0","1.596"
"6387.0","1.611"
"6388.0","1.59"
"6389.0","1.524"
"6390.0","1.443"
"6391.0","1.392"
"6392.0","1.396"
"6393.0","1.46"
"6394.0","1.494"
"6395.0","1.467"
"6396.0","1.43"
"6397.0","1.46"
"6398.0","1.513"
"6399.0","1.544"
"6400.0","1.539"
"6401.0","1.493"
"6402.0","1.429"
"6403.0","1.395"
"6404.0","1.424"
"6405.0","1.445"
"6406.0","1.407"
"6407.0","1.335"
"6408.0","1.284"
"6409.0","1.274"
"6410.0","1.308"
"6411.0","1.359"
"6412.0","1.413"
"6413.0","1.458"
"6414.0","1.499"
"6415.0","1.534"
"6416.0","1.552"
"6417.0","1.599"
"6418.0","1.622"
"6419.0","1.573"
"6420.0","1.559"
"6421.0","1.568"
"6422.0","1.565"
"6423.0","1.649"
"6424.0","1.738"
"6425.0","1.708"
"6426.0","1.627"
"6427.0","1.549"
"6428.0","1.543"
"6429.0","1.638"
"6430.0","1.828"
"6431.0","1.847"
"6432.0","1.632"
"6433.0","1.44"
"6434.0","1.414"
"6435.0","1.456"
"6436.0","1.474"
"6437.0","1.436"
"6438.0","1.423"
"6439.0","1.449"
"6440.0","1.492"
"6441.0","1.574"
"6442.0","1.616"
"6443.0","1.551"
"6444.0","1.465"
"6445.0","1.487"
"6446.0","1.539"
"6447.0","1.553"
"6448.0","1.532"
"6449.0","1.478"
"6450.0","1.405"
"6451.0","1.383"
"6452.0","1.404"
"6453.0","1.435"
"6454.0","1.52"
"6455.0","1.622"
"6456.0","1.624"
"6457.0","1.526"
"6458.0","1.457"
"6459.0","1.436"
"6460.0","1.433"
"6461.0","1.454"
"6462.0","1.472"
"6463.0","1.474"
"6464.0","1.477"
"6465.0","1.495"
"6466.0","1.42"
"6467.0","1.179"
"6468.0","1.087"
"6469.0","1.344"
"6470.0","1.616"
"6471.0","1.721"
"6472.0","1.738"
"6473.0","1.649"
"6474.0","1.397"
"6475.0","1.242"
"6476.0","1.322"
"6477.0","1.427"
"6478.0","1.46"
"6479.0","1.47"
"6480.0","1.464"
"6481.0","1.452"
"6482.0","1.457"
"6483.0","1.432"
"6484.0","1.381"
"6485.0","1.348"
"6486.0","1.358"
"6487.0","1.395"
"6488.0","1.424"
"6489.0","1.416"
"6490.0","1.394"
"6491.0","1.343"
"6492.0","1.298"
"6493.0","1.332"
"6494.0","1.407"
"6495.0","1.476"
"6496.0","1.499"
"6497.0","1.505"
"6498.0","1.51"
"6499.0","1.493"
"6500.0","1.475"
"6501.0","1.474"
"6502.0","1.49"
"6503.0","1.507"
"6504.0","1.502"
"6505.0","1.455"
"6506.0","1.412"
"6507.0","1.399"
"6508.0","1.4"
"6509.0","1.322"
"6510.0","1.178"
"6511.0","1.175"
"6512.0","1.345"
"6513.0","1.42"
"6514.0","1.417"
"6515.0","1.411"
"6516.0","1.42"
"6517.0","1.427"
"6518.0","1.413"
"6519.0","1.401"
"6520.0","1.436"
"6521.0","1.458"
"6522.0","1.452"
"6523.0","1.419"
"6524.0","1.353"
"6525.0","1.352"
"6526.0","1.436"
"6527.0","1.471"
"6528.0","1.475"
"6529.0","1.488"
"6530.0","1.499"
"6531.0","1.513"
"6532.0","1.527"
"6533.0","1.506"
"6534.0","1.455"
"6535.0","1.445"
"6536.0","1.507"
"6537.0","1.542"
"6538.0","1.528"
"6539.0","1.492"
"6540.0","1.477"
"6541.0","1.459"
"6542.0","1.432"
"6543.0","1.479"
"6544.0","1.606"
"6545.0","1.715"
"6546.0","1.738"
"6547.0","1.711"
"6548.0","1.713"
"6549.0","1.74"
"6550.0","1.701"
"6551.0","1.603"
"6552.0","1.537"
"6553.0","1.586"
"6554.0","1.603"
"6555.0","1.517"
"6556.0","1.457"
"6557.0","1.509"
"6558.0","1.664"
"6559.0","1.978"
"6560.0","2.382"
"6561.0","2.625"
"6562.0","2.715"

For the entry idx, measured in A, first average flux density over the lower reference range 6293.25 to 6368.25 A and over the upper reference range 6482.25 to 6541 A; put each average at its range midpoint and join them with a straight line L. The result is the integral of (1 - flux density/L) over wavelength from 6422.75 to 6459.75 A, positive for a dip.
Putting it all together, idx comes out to -2.6 A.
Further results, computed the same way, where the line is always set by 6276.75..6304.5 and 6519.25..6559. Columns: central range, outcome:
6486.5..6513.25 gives 1.9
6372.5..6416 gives 0.2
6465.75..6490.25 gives 1.4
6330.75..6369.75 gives -0.2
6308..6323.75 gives 0.7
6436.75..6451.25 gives 0.0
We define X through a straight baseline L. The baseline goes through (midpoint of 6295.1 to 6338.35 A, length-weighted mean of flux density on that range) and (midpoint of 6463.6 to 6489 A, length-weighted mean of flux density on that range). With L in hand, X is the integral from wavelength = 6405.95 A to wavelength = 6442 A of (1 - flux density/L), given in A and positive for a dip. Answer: -2.4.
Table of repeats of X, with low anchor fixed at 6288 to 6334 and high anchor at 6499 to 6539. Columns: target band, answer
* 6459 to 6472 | -0.06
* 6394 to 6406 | -0.23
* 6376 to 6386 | -0.50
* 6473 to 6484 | 0.11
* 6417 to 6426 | -1.15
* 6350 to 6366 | -0.25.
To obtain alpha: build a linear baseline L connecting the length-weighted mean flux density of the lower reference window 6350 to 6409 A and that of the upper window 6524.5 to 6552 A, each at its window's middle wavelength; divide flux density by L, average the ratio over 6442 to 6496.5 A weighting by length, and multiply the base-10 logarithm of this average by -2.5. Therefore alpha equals 0.04 mag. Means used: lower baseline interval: 1.46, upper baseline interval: 1.54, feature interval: 1.45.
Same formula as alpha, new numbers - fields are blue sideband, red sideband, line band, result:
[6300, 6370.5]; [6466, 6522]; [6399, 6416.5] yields 0.008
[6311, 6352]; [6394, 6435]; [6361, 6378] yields 0.024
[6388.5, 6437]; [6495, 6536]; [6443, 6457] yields -0.014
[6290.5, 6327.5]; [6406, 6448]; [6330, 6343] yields -0.023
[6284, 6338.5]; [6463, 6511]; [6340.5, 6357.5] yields -0.056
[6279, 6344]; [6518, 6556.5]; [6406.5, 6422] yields 0.008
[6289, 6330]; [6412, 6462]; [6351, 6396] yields 0.009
